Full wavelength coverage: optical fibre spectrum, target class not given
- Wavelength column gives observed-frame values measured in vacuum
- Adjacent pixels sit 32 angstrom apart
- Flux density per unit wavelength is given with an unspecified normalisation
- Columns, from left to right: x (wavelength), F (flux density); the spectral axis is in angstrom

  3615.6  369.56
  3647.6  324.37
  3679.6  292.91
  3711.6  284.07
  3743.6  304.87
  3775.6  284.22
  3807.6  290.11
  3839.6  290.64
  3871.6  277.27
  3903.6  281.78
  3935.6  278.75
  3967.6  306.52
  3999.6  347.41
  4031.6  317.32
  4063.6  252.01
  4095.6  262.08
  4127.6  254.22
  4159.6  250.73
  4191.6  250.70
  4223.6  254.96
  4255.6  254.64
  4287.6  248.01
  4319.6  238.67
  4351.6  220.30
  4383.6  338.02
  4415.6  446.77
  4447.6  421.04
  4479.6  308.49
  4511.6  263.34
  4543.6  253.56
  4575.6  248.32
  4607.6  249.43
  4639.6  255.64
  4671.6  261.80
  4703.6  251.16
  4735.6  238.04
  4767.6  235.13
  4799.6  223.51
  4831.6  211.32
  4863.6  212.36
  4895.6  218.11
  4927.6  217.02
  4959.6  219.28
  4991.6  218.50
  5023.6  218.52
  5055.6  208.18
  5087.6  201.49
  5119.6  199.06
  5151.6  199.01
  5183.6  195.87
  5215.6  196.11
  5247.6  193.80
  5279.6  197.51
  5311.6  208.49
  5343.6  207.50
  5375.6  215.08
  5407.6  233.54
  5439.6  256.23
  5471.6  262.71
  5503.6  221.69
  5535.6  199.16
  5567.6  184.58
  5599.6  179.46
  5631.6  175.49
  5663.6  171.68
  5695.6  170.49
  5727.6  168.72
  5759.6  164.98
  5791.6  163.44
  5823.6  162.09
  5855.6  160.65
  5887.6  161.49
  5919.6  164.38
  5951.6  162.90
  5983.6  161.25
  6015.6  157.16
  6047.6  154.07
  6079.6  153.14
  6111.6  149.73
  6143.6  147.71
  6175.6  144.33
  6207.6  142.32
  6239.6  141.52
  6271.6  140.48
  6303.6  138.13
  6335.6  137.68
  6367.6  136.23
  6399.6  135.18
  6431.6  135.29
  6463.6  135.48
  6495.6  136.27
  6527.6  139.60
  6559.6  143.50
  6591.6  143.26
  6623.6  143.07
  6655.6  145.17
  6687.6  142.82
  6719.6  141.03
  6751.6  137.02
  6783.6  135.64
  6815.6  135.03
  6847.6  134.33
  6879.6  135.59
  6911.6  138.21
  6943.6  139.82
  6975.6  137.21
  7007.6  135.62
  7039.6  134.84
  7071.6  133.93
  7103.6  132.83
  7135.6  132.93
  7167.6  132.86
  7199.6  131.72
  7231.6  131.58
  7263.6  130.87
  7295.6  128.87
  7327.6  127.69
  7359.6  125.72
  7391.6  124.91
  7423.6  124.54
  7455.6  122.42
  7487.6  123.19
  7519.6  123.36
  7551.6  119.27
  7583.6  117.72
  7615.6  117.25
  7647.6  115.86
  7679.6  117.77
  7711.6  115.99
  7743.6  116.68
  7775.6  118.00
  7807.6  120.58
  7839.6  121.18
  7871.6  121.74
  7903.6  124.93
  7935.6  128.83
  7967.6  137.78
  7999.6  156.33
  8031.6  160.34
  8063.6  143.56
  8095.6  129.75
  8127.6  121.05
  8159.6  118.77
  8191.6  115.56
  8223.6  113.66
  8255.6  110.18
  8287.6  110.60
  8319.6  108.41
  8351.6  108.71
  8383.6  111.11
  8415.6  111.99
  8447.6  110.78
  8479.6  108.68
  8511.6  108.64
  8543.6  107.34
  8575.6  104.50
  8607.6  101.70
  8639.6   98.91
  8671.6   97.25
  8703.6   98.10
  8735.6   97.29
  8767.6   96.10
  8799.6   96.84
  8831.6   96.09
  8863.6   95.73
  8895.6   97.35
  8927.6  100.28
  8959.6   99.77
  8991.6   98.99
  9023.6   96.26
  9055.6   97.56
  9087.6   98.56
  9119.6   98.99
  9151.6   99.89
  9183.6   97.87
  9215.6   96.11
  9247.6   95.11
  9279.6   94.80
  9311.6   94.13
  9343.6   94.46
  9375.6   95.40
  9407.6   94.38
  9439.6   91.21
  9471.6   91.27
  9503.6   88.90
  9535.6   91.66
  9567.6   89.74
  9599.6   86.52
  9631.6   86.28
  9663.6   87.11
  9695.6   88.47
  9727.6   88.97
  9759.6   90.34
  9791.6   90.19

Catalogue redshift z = 1.86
